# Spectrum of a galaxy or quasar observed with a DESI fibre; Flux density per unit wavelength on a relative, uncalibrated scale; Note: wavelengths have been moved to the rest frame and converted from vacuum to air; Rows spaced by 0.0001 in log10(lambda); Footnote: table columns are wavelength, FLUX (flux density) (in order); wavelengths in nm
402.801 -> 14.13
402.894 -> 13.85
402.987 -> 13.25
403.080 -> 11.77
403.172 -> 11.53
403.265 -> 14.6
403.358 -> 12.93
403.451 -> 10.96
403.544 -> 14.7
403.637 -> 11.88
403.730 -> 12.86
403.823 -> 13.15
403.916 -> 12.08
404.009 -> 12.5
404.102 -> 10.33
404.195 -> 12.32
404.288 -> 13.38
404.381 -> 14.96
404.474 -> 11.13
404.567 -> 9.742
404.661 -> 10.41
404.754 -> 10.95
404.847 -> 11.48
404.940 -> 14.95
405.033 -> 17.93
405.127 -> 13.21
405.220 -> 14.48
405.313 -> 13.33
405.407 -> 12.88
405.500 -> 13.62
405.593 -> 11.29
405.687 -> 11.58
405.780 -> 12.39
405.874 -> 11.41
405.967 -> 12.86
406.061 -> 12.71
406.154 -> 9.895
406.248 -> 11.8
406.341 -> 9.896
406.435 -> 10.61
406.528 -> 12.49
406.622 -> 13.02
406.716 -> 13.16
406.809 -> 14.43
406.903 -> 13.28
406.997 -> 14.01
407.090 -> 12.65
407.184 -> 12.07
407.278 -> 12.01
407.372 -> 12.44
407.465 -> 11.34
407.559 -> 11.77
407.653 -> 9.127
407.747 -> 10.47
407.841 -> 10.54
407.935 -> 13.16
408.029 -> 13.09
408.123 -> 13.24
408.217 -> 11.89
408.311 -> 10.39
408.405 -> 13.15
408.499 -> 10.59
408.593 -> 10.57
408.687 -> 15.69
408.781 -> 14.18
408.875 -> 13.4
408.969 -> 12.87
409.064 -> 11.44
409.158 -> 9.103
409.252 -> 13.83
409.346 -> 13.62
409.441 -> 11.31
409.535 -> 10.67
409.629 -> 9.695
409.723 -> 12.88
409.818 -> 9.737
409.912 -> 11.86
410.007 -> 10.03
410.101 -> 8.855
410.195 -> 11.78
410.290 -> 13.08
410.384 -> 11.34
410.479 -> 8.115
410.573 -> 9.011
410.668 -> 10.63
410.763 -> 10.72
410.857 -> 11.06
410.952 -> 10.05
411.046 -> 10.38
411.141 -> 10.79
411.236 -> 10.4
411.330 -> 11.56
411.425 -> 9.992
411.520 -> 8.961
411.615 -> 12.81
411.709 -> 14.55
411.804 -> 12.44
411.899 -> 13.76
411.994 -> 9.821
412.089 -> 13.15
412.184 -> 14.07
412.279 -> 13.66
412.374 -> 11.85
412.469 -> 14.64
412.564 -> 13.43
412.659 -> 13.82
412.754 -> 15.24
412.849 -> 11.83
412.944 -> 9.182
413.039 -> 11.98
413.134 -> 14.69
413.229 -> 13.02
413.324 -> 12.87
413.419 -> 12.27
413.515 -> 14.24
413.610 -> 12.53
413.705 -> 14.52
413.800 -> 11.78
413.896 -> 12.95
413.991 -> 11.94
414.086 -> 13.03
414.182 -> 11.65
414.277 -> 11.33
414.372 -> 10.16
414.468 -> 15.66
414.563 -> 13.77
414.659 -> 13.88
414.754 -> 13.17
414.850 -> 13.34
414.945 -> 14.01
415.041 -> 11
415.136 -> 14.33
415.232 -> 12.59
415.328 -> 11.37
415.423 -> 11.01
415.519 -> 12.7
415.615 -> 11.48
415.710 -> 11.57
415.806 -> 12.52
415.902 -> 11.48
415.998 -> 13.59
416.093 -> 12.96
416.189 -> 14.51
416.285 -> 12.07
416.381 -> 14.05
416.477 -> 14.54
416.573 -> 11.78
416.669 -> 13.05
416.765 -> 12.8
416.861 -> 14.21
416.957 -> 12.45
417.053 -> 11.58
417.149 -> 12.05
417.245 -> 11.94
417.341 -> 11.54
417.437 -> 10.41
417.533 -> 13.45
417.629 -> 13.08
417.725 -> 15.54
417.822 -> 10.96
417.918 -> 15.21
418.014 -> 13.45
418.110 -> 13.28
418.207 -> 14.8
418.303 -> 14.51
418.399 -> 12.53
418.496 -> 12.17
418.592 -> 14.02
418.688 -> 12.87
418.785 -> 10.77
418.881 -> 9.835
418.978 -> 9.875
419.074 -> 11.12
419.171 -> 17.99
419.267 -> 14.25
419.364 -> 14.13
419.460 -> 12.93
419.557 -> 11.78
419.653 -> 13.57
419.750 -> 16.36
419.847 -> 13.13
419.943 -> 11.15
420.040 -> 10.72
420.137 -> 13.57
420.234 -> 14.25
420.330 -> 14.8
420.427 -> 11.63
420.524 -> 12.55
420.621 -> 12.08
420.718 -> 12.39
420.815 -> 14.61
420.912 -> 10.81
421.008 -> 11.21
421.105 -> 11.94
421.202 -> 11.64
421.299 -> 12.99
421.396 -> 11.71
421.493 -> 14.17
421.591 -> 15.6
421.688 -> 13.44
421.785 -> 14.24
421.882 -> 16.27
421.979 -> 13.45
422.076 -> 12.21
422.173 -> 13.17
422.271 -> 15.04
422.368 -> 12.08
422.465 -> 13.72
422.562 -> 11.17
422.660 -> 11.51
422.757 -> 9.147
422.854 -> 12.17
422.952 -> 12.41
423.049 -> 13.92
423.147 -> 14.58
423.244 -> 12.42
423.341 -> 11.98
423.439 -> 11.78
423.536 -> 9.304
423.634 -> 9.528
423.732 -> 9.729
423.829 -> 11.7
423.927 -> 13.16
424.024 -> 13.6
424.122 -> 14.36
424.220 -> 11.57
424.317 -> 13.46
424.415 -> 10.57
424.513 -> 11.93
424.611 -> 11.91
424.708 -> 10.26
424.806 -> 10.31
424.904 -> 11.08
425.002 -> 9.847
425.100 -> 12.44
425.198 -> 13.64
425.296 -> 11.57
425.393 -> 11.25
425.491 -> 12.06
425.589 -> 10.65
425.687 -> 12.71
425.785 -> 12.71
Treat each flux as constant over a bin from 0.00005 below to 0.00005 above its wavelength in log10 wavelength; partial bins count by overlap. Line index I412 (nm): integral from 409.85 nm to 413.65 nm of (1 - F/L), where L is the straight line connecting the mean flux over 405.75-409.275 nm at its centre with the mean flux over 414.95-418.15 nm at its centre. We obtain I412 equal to 0.17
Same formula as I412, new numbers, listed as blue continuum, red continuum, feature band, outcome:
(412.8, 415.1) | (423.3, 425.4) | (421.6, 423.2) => -0.17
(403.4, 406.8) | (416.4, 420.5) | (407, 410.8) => 0.30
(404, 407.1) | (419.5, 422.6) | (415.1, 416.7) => 0.03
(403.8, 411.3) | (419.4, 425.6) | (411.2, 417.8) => -0.28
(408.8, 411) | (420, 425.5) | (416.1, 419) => -0.23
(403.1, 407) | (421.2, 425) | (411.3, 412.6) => 0.00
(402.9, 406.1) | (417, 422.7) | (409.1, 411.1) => 0.30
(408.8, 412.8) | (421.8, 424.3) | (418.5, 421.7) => -0.15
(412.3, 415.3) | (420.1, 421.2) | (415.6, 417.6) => 0.03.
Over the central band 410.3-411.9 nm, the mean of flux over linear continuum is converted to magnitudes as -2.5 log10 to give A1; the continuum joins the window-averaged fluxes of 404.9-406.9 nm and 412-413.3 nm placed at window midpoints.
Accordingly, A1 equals 0.18 mag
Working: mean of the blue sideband 12.8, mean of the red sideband 13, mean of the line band 10.9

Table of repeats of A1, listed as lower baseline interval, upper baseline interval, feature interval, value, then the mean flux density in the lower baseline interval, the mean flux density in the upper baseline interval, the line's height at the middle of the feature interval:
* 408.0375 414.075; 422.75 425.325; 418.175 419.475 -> -0.09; 12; 11.8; 11.9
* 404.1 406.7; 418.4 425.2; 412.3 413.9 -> -0.05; 12.4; 12.5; 12.4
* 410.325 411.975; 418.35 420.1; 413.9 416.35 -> -0.07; 11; 12.7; 11.8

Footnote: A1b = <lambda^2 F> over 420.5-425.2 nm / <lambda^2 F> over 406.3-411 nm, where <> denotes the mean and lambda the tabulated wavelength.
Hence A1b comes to 1.1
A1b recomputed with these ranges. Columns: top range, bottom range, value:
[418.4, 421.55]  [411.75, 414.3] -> 1.03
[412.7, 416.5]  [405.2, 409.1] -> 1.08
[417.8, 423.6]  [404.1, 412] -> 1.15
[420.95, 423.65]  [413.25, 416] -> 1.04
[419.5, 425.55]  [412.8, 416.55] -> 1.02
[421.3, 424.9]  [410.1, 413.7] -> 1.09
